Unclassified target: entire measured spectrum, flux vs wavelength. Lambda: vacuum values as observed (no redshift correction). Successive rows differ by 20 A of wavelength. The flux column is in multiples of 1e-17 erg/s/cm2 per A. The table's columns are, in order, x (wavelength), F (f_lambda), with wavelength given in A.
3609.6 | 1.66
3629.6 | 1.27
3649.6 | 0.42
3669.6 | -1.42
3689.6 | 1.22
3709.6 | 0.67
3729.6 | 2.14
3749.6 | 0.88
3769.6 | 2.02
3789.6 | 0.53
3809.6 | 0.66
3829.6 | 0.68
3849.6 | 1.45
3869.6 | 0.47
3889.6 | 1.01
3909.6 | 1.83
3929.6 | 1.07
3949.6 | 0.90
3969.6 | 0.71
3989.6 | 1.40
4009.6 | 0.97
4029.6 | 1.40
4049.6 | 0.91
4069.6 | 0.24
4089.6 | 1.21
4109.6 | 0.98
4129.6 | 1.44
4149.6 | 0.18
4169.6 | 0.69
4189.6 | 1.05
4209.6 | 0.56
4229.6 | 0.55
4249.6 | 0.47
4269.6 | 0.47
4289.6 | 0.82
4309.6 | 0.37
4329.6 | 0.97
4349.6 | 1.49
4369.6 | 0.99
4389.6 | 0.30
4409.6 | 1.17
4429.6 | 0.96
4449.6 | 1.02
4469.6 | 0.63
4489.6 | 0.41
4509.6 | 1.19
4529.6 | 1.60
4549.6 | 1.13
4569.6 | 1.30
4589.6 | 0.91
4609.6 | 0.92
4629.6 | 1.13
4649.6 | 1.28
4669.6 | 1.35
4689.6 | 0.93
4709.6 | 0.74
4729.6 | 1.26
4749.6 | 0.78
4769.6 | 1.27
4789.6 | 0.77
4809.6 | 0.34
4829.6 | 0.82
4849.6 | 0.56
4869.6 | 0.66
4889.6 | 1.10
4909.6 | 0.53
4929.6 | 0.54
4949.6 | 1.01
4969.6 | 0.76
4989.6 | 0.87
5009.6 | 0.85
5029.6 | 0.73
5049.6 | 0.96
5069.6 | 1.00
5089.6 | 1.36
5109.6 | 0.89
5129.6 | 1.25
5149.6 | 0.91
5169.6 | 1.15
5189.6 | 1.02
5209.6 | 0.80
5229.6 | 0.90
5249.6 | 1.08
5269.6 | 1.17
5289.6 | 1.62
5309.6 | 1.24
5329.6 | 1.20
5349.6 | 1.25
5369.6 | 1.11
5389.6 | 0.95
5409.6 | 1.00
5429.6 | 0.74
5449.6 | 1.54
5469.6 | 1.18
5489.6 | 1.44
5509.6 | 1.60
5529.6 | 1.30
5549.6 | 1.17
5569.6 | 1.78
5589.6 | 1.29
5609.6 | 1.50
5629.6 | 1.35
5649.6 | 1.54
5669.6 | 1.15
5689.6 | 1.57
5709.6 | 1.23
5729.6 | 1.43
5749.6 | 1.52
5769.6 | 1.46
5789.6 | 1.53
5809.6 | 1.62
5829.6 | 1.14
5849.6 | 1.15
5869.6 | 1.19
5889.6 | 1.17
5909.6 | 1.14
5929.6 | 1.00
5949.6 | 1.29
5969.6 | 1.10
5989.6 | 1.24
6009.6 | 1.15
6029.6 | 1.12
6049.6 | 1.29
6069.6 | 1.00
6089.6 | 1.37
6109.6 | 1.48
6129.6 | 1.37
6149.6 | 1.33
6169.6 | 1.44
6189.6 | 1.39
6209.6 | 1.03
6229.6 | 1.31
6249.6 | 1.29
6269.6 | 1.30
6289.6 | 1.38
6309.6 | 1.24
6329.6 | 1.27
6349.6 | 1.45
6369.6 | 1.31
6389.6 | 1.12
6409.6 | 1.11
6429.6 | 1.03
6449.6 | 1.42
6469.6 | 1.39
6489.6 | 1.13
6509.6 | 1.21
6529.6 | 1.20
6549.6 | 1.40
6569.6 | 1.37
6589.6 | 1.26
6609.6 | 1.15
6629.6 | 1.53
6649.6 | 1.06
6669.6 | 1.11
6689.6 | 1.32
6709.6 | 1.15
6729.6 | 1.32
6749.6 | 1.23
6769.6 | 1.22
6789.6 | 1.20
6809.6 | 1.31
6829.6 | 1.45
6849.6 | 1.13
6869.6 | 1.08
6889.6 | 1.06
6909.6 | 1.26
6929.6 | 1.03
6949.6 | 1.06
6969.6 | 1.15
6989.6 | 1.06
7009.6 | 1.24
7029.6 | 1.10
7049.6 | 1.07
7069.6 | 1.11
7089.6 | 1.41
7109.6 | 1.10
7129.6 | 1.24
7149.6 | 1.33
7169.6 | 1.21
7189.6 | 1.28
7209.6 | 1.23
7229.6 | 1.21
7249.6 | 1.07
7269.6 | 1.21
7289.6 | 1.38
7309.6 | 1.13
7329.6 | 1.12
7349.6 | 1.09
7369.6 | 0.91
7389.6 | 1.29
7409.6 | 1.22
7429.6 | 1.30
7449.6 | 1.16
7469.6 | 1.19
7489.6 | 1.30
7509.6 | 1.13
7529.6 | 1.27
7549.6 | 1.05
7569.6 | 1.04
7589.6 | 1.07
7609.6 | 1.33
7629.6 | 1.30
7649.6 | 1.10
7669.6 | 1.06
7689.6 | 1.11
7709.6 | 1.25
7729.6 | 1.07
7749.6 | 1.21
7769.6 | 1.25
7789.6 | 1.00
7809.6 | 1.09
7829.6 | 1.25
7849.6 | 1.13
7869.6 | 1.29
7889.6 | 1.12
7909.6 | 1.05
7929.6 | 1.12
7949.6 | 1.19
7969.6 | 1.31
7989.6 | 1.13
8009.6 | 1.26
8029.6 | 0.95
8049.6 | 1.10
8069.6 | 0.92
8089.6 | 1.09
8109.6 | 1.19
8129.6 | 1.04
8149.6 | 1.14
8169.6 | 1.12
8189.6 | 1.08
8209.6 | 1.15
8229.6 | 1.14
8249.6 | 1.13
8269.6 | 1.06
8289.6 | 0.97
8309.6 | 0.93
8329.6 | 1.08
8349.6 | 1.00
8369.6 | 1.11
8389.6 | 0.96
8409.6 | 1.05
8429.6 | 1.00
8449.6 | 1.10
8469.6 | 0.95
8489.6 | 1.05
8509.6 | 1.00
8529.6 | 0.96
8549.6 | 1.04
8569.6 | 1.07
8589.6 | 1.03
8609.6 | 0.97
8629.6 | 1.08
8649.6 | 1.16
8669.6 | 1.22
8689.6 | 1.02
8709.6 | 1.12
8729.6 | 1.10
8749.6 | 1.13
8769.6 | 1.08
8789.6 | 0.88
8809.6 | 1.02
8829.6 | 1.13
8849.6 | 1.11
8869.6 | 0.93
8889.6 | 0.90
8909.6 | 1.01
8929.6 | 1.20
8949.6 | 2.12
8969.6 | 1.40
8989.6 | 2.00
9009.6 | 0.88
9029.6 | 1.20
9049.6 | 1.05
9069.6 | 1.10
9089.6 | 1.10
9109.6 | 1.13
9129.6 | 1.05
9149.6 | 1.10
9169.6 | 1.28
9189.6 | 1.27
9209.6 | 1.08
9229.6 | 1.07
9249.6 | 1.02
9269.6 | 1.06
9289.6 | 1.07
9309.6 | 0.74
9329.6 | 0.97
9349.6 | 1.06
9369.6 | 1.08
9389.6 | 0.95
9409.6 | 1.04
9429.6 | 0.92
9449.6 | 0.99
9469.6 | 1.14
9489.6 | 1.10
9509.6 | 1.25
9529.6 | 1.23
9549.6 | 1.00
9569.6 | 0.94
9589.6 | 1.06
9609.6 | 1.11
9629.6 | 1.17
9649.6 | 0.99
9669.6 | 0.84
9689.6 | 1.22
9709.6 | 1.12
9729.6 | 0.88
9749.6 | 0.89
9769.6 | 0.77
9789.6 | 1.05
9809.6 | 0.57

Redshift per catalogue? 0.36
